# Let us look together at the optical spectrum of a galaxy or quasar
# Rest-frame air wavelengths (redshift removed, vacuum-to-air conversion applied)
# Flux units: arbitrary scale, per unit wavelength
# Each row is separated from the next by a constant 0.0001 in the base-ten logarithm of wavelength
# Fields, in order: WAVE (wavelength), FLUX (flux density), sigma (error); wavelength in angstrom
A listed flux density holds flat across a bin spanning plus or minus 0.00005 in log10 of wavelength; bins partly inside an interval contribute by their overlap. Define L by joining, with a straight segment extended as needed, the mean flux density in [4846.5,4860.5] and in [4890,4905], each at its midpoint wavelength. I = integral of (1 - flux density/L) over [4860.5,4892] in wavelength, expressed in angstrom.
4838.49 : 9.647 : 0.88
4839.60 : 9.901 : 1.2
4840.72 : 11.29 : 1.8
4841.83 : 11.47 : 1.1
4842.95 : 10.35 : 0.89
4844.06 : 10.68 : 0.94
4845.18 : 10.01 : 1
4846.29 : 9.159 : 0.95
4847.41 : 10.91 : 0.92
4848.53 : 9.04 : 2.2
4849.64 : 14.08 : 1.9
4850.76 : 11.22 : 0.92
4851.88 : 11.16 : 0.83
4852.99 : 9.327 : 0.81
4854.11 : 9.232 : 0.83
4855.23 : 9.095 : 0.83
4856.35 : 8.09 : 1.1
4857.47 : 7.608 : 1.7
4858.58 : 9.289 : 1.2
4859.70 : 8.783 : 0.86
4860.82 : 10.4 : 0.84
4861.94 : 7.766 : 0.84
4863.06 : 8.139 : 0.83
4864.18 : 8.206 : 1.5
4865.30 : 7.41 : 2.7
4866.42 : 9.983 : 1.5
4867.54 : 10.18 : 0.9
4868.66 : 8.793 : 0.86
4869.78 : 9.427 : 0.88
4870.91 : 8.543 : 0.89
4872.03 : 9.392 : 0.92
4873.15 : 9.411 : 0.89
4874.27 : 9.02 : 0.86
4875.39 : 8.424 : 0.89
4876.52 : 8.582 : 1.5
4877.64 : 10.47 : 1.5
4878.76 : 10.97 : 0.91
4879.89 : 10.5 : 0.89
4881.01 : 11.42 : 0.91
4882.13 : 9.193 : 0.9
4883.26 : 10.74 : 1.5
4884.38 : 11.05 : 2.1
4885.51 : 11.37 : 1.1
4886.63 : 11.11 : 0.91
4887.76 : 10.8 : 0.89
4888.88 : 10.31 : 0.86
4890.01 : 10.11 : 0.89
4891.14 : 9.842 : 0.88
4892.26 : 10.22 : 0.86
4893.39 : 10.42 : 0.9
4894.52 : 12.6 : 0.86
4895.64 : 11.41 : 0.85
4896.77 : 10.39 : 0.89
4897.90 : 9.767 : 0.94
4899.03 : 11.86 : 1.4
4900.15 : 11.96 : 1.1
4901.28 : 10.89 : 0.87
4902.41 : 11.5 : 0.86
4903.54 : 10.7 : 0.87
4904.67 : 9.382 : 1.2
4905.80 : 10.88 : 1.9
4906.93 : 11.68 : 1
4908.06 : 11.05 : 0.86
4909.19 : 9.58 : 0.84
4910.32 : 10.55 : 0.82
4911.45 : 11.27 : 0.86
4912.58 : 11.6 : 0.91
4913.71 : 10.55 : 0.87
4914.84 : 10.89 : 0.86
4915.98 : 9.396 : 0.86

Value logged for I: 2.0 angstrom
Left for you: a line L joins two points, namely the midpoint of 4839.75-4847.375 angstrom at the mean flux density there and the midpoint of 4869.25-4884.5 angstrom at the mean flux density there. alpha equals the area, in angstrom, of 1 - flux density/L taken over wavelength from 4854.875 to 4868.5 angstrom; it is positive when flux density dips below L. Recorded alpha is 1.8 angstrom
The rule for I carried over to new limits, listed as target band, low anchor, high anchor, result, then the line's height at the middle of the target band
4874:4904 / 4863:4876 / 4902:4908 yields -1.9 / 9.97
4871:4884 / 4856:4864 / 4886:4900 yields -0.1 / 9.75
